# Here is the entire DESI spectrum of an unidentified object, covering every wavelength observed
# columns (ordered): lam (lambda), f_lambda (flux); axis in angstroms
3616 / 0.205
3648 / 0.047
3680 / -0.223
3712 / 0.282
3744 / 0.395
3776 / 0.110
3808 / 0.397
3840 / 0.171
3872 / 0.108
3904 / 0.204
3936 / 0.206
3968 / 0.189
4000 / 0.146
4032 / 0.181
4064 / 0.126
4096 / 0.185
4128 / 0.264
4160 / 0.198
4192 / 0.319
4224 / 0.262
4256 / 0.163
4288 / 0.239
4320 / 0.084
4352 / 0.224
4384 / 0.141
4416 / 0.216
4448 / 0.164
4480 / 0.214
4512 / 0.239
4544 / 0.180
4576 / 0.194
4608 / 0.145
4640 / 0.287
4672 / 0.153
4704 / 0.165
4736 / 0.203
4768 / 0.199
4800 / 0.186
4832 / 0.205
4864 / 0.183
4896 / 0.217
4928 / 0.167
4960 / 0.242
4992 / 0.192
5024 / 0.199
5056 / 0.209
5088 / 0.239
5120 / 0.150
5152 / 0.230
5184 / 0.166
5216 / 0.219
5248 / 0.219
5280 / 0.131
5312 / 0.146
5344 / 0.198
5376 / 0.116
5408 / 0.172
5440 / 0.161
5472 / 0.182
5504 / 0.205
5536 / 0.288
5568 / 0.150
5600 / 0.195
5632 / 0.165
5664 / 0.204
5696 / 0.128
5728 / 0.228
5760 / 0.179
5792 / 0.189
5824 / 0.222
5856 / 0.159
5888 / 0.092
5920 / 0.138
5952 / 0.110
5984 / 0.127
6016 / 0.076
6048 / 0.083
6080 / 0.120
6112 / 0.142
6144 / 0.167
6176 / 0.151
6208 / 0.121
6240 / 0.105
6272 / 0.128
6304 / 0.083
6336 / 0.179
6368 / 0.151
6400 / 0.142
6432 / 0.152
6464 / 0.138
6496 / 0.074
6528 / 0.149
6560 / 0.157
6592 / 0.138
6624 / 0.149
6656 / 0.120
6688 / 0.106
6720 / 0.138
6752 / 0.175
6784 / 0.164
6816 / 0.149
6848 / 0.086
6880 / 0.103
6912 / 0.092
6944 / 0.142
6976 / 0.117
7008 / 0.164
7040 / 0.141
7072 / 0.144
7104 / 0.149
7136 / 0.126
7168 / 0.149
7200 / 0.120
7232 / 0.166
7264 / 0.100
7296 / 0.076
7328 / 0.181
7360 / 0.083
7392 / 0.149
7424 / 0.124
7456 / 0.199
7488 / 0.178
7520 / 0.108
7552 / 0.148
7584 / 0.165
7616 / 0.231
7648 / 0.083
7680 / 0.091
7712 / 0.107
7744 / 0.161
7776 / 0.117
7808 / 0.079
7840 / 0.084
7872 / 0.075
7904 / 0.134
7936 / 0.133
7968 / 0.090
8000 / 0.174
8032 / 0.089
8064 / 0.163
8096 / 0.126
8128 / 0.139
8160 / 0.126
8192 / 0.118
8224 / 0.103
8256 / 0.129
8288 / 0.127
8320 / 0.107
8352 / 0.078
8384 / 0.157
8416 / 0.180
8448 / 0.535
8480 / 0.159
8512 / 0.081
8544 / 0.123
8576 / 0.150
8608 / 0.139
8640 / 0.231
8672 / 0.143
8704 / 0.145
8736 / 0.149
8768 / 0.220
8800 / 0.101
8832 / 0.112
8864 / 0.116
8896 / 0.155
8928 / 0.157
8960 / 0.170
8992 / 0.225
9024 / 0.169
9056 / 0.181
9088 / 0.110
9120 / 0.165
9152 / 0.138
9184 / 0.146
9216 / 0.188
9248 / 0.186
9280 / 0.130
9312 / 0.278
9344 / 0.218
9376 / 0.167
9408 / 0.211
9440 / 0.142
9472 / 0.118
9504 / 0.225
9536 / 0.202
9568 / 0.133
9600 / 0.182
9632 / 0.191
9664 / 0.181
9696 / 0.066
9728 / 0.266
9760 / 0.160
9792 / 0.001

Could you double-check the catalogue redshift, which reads 1.269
